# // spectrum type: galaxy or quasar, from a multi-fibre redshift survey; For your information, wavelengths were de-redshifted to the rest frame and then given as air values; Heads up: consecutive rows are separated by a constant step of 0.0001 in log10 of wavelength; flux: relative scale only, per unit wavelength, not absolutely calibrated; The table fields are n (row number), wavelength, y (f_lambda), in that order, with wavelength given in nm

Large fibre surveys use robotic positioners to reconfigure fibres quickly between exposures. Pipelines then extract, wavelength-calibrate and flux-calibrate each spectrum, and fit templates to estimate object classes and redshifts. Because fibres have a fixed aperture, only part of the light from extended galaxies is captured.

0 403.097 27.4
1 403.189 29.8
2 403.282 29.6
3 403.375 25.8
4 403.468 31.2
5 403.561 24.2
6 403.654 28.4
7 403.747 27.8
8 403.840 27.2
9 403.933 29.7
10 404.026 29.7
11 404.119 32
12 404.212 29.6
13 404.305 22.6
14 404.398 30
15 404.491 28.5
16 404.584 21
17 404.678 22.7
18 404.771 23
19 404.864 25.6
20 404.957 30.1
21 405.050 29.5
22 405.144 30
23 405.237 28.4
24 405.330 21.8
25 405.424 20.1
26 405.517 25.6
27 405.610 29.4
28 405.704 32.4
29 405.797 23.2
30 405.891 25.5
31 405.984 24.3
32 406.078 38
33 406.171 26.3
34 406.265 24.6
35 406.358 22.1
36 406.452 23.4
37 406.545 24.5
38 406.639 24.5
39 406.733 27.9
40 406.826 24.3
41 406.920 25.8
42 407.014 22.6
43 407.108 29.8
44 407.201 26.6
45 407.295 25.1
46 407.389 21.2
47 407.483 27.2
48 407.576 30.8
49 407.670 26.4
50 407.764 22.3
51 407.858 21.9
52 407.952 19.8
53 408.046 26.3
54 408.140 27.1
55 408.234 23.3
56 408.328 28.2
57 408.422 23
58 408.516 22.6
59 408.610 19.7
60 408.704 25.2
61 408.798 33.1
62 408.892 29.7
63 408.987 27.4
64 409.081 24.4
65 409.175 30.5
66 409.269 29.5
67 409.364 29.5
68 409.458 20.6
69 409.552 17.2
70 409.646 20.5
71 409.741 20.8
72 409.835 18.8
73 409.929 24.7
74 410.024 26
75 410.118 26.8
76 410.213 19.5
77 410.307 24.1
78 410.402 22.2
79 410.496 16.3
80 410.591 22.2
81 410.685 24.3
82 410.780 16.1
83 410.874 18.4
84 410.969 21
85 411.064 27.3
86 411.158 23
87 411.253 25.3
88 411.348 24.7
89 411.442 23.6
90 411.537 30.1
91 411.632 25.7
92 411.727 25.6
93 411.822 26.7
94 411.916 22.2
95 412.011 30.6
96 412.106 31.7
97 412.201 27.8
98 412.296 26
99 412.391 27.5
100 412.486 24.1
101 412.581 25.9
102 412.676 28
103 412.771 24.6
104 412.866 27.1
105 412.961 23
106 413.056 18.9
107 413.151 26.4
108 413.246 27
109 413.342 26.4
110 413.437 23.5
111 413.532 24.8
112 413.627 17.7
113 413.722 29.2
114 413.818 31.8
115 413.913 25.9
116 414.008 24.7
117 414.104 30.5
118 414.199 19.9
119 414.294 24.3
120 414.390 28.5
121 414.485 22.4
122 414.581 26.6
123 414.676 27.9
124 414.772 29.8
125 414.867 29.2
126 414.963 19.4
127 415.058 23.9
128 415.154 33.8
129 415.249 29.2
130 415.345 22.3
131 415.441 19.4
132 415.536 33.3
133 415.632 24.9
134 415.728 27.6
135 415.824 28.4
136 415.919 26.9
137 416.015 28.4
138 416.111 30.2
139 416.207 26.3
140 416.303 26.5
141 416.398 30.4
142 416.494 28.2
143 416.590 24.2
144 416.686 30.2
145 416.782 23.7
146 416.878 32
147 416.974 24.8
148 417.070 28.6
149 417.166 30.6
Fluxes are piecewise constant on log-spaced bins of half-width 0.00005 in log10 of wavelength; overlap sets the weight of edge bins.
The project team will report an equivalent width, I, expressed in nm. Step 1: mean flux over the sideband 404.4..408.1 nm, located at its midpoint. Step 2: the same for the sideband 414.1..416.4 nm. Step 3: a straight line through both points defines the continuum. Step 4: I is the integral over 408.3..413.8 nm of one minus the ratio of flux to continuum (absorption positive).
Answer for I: 0.34 nm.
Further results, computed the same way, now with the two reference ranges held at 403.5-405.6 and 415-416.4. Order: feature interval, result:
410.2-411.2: 0.211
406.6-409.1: 0.140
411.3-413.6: 0.110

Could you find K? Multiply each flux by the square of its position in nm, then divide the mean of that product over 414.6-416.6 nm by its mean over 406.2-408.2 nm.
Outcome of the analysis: 1.1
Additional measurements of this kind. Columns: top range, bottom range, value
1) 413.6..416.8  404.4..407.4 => 1.08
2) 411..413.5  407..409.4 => 1.02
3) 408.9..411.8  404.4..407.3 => 0.93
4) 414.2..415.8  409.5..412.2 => 1.14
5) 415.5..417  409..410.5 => 1.22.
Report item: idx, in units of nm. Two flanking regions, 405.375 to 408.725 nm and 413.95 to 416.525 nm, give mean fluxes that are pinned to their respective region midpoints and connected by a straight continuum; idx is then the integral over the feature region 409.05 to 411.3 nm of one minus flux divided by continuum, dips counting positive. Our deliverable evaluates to 0.26 nm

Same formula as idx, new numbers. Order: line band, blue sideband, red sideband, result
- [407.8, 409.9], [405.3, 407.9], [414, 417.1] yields 0.12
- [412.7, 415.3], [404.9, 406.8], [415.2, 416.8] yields 0.12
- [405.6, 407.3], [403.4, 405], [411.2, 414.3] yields 0.04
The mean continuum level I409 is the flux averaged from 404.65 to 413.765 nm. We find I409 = 25.1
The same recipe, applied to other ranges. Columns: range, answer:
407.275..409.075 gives 25.3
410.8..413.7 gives 25.1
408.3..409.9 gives 24.7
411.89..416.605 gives 26.4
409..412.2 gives 24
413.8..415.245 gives 26.6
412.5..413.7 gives 24.5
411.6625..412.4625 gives 27.1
